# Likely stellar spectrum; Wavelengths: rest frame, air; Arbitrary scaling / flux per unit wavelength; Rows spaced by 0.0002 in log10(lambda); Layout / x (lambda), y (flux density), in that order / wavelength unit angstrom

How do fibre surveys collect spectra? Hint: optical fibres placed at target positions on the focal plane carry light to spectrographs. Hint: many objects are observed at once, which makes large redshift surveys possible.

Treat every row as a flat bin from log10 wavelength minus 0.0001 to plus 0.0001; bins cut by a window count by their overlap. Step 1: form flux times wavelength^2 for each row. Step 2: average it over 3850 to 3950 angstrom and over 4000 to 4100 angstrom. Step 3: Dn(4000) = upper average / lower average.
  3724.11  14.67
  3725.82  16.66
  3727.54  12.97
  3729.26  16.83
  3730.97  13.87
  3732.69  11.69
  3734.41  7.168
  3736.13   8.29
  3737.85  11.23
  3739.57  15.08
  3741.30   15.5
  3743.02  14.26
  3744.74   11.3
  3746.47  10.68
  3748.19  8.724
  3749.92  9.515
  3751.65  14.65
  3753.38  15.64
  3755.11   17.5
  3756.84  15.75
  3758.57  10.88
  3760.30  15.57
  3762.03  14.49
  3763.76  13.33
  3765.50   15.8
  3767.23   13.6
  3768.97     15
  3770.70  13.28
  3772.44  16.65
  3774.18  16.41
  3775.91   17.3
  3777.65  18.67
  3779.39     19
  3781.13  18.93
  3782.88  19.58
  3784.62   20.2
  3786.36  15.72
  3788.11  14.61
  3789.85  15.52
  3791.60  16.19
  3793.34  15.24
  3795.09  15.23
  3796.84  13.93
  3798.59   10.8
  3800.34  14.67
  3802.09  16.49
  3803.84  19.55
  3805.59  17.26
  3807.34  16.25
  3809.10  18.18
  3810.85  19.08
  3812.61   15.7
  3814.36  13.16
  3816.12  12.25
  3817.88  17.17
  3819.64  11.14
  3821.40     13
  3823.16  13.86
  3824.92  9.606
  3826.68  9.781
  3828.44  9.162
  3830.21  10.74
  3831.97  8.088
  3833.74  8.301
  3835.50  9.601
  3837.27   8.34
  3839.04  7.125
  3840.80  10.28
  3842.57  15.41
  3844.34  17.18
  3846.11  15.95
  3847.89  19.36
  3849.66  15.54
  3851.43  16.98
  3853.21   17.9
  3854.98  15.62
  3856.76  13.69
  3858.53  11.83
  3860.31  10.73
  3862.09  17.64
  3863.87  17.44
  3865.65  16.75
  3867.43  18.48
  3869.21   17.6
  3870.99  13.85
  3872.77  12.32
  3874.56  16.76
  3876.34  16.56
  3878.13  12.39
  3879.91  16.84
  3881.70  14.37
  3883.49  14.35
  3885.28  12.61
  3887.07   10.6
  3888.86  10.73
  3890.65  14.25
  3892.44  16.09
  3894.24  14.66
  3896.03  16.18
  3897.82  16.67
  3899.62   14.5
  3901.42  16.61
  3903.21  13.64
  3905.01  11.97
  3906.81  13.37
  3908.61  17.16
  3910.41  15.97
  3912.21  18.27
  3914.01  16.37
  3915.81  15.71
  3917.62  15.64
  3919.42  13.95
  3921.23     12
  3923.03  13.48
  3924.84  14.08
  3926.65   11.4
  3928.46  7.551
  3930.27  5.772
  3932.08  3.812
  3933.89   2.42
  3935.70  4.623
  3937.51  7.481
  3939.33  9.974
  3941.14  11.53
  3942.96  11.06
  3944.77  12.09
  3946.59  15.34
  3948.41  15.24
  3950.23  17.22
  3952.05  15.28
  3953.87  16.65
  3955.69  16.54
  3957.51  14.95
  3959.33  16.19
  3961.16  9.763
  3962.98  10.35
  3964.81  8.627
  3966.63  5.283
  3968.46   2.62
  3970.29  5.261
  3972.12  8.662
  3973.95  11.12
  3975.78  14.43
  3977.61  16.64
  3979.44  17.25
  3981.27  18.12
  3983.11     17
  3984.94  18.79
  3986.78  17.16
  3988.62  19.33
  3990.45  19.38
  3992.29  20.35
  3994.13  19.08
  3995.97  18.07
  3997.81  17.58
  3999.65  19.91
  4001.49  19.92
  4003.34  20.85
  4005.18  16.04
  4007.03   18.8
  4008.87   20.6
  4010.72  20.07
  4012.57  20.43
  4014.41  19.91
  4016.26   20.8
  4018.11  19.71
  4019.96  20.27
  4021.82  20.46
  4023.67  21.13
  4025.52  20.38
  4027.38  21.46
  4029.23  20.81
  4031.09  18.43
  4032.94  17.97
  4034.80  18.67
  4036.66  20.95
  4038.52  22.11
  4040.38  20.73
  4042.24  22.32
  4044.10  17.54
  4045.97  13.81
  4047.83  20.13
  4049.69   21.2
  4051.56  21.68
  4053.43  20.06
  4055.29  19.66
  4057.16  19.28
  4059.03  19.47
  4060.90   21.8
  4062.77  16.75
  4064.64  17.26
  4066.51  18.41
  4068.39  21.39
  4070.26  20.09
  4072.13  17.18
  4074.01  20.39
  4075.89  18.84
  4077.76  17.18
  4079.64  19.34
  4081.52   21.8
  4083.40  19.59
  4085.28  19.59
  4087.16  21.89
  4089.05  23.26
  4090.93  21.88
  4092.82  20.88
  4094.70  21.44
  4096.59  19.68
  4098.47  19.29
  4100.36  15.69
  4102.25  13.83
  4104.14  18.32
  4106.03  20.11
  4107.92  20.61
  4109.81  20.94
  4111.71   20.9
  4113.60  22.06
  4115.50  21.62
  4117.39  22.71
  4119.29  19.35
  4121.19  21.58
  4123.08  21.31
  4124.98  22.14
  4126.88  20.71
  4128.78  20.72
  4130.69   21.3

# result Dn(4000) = 1.6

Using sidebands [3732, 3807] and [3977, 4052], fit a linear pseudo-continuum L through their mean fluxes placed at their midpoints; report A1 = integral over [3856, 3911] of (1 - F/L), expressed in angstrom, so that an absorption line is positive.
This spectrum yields 7.0 angstrom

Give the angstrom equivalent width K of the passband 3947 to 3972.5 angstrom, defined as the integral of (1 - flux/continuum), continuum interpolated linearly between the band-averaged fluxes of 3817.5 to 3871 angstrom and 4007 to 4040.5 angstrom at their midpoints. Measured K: 8.59 angstrom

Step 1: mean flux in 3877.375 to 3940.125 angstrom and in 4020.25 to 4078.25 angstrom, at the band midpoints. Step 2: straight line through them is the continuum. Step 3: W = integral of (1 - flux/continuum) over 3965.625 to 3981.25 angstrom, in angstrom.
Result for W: 5.27 angstrom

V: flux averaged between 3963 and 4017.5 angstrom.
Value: 16.2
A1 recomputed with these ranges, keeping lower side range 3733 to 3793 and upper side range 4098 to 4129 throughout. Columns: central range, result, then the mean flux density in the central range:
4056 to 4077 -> 0.23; 19.2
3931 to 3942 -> 6.81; 6.61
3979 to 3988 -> 0.16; 17.7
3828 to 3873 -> 6.28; 13.8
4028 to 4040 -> -0.67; 19.9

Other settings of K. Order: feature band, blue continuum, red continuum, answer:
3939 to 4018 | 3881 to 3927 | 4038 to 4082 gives 6.5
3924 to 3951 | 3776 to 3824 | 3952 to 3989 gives 7.4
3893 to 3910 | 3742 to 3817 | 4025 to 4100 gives 2.2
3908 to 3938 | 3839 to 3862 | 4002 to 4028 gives 9.7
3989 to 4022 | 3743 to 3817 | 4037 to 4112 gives -1.6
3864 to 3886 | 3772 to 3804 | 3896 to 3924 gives 0.2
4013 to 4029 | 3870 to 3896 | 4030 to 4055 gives -1.4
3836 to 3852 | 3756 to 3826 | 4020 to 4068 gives 2.5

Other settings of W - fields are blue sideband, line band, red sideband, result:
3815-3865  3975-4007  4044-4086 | -1.94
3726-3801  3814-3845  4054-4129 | 8.56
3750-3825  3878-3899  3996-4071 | 3.68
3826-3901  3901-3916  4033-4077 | -0.16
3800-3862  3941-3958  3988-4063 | 2.62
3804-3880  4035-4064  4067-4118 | -1.23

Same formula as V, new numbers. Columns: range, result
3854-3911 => 14.8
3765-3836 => 14.8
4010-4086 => 19.7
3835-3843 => 9.88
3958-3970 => 8.83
